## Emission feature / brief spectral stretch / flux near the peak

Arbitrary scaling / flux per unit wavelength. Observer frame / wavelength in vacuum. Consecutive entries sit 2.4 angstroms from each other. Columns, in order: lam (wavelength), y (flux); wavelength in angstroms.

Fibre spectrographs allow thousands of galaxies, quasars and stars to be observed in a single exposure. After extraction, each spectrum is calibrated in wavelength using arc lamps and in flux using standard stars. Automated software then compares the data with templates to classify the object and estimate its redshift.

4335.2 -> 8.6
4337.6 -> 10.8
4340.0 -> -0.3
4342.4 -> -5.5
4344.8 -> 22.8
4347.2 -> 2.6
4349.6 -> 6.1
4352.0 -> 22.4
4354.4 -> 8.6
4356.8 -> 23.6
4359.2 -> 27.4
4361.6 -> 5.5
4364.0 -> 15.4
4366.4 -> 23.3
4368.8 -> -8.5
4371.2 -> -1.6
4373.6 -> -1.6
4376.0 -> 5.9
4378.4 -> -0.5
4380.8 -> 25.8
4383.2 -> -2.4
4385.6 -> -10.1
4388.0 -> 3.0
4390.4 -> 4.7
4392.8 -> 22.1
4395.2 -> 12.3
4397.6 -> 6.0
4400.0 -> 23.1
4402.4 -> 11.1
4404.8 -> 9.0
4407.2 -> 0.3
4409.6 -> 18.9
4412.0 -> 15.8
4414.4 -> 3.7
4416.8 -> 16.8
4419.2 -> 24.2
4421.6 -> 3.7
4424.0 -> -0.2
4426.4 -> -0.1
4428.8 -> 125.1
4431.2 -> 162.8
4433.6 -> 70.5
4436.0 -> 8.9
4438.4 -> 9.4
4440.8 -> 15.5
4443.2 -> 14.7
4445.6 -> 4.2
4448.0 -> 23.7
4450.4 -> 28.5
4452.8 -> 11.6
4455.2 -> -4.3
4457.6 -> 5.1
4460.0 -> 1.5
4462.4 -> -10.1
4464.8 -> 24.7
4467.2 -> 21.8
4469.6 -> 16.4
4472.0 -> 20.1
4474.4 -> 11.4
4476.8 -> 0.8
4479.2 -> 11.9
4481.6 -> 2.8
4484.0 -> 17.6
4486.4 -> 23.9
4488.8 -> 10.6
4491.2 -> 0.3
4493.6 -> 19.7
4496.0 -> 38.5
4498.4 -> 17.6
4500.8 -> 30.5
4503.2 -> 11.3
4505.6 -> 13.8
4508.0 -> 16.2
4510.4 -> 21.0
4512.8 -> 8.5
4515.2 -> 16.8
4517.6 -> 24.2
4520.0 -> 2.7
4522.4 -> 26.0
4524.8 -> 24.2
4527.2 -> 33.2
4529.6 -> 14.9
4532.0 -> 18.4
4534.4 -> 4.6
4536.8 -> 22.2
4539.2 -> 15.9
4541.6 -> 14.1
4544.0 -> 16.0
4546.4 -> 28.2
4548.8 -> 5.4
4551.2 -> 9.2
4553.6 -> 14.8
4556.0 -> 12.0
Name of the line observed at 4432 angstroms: [O II] 3727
